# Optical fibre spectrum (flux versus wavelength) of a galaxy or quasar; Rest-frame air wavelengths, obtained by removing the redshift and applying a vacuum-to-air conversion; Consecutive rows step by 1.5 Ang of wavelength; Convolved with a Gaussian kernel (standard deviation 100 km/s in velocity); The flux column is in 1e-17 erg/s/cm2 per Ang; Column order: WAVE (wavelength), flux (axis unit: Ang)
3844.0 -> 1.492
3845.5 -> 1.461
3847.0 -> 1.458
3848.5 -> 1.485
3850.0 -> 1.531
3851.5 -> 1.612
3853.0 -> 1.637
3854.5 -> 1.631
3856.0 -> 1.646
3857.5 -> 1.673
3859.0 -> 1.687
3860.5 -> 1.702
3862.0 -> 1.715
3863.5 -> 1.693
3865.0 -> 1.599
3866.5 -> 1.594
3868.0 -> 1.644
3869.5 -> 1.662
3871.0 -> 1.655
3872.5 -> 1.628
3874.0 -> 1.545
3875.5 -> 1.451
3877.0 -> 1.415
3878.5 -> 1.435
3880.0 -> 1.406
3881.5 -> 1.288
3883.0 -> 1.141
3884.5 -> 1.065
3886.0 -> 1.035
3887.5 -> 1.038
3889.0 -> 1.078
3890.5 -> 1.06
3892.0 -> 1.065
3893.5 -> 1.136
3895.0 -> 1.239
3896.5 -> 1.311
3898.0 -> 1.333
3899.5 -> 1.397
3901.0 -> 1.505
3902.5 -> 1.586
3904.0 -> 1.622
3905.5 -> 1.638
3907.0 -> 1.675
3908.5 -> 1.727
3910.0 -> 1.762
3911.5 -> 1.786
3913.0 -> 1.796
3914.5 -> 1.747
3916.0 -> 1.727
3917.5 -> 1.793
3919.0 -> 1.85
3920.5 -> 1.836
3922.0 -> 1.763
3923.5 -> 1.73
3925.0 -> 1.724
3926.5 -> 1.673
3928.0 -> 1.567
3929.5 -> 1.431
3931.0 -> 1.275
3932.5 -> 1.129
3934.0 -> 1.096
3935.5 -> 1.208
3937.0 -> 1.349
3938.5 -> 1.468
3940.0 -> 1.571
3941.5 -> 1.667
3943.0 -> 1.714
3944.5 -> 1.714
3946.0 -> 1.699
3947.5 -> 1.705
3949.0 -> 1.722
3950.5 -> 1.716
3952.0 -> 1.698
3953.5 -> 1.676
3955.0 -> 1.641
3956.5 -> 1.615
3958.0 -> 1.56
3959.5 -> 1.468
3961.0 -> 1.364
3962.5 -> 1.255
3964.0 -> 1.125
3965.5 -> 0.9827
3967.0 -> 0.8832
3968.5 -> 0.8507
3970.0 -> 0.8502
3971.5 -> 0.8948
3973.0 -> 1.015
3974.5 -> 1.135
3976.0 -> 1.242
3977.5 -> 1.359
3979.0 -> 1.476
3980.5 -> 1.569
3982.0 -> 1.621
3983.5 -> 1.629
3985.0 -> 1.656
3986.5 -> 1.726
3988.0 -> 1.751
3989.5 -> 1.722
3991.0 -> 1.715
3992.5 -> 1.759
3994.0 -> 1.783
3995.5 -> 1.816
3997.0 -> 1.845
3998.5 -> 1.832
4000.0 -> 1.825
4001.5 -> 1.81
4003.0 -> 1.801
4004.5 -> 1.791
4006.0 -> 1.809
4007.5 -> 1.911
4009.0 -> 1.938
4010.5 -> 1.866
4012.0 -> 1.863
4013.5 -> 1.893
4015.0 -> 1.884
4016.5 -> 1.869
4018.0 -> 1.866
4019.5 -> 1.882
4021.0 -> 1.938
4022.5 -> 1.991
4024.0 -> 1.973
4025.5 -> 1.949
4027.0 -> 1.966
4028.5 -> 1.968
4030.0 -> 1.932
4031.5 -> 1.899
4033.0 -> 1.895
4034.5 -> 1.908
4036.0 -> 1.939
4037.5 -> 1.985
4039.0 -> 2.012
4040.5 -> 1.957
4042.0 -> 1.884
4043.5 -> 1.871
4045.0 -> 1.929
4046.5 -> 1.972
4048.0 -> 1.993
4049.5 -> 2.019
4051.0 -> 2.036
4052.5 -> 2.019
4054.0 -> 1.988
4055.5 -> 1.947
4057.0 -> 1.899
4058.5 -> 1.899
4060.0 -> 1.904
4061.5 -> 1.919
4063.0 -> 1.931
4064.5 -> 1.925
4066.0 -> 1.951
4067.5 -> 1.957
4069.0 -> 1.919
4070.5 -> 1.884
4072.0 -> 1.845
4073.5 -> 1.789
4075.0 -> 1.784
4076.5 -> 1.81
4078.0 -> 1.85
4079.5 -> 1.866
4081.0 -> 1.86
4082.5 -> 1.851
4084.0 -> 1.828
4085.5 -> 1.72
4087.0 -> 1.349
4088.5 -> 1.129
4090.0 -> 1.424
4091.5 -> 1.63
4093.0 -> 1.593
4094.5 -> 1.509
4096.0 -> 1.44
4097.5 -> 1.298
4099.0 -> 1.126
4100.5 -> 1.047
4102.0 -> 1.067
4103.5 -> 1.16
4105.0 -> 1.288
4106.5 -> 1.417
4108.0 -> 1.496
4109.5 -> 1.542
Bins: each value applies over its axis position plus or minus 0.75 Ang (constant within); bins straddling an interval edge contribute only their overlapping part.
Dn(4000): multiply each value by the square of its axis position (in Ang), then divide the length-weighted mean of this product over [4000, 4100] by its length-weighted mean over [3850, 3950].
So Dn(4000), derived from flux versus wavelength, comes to 1.30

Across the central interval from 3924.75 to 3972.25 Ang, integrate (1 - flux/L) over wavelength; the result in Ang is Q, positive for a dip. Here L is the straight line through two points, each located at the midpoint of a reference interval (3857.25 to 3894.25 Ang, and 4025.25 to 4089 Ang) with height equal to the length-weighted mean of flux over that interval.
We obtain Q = 5.5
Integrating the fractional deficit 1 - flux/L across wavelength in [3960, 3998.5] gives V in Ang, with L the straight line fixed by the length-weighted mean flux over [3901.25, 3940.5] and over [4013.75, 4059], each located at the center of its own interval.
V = 8.0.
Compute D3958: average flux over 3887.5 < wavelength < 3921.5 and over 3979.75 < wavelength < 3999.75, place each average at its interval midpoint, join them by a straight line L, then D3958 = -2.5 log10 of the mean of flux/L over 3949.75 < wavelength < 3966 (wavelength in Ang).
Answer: 0.12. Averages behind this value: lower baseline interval 1.52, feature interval 1.47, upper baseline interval 1.73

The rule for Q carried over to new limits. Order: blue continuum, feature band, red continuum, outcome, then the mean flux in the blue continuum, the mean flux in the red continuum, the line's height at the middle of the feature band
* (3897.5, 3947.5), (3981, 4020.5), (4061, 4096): -3.1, 1.6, 1.75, 1.67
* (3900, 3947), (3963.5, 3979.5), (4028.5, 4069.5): 6.2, 1.61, 1.94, 1.74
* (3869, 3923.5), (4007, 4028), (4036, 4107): -3.2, 1.48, 1.74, 1.66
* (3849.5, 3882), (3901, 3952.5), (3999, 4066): 2.6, 1.59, 1.92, 1.71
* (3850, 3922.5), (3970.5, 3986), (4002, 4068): 3.6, 1.52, 1.93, 1.77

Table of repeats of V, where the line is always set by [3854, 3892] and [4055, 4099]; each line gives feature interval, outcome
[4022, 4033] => -1.9 Ang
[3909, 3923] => -2.5 Ang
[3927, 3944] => 1.4 Ang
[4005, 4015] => -1.4 Ang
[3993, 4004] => -1.3 Ang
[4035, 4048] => -2.0 Ang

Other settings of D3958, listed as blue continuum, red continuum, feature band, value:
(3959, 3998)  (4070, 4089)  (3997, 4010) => -0.23 mag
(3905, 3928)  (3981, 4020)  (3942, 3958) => 0.05 mag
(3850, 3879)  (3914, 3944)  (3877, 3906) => 0.23 mag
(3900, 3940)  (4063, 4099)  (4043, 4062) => -0.17 mag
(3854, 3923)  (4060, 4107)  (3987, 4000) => -0.13 mag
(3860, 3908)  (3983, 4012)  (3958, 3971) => 0.44 mag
